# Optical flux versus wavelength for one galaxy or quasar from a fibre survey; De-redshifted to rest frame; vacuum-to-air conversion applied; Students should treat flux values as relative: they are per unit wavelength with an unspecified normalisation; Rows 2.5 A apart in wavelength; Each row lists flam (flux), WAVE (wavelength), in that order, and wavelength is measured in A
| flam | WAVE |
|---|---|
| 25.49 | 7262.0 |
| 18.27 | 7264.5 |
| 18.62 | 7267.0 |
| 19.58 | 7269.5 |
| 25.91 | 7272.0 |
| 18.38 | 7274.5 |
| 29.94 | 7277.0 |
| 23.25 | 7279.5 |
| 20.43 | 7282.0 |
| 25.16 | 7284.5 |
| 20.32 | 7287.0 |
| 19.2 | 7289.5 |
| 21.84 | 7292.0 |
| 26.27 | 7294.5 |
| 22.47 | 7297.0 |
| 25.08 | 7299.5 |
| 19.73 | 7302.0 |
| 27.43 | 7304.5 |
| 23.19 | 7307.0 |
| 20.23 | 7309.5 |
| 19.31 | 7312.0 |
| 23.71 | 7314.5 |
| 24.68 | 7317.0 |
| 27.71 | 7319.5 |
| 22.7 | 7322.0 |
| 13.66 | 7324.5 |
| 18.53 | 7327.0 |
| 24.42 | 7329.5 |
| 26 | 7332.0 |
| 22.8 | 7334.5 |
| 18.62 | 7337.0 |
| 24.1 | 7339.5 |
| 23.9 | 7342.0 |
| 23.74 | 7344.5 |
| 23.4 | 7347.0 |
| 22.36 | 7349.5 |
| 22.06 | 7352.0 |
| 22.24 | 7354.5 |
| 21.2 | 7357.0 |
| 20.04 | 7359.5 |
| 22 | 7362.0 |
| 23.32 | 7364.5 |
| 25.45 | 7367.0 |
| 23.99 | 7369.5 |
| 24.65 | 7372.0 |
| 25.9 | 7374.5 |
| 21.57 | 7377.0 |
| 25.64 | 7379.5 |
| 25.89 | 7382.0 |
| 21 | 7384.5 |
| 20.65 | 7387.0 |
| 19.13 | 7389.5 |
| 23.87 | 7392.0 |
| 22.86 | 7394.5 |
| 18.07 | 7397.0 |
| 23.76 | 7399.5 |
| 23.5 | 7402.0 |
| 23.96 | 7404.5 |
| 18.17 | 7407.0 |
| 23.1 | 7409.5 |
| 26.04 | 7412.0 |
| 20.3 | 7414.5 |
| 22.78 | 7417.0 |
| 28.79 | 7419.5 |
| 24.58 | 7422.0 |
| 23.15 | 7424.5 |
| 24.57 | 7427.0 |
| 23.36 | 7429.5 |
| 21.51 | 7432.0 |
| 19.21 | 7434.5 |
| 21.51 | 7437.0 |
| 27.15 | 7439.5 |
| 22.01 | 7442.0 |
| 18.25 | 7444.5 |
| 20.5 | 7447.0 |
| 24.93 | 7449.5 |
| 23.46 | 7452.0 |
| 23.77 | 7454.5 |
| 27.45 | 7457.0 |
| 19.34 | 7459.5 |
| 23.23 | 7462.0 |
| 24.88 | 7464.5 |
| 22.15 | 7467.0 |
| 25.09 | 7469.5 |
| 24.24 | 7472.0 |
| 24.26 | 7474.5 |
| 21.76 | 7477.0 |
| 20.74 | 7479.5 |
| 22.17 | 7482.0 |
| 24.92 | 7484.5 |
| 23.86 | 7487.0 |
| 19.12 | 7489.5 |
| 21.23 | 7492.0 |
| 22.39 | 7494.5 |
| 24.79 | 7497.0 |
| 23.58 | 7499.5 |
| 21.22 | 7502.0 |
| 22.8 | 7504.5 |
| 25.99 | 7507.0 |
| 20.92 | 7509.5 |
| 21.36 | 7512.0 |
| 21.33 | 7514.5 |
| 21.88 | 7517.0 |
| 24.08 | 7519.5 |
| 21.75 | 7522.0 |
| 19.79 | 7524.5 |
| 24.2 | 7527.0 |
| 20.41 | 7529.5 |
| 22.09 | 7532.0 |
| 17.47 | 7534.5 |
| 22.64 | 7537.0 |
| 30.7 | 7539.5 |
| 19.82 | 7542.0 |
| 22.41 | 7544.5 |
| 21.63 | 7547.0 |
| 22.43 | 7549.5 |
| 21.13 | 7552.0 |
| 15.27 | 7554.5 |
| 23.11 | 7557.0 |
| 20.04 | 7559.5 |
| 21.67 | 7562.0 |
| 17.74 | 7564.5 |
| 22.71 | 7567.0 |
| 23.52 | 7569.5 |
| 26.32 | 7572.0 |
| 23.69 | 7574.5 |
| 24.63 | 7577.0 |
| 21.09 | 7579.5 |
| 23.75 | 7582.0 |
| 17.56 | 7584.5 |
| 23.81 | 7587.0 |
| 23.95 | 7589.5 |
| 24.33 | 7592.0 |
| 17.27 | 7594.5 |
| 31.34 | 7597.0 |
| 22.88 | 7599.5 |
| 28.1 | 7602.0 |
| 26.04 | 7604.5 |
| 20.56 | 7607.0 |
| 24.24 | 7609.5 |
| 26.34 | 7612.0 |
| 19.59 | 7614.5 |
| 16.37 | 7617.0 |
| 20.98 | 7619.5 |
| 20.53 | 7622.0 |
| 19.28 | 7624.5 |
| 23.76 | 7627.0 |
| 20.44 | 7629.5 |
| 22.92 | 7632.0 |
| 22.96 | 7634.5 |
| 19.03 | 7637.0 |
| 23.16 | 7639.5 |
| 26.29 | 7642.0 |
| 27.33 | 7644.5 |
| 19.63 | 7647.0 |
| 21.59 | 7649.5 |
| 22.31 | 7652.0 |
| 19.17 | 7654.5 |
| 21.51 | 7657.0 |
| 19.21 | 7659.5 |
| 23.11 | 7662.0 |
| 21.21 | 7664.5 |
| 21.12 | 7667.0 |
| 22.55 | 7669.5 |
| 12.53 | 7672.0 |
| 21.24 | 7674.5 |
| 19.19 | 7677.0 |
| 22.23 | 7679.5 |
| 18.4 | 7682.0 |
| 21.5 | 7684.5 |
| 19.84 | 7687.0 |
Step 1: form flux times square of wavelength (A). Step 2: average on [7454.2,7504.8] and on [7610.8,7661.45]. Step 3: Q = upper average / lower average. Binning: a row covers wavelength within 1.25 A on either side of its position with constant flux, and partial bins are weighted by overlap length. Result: 0.98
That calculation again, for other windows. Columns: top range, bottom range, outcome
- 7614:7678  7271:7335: 1.01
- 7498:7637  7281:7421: 1.04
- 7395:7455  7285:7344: 1.04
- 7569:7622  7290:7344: 1.10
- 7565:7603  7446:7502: 1.05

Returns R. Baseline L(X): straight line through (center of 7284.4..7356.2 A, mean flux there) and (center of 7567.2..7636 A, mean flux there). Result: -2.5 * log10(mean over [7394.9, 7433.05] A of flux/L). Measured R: -0.02 mag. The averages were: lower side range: 22.5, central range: 23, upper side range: 22.8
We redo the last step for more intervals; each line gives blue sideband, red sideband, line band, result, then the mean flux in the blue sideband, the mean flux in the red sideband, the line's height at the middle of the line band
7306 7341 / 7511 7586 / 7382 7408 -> 0.02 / 22.1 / 21.9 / 22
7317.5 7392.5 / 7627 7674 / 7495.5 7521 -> -0.03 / 22.7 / 21.5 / 22.1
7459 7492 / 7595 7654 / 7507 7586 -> 0.04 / 22.8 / 22.7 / 22.8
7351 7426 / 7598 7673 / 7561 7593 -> -0.03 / 22.9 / 21.9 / 22.1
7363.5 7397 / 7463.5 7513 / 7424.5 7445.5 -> 0.03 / 23.2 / 22.9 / 23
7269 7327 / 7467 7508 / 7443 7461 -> 0.02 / 22.6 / 23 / 22.9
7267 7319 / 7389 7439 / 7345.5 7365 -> 0.03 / 22.8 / 22.7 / 22.8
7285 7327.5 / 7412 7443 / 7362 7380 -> -0.06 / 22.2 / 23.4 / 22.8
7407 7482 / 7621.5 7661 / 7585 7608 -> -0.09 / 23.1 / 21.9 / 22.1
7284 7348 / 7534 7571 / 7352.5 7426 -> -0.03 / 22.6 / 21.6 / 22.3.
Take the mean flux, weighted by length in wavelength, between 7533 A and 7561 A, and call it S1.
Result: 21.5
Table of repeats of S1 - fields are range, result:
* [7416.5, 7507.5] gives 23.1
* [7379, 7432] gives 22.9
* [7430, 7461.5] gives 22.5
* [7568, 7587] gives 23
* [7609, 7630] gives 21.2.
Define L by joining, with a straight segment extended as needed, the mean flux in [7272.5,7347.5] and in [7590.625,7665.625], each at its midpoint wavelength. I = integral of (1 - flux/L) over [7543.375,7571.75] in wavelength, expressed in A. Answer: 1.5 A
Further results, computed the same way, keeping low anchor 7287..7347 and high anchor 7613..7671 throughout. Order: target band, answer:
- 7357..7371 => -0.3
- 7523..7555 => 0.2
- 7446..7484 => -2.1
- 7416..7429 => -1.5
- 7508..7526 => 0.2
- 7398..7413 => -0.5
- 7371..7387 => -1.1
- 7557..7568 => 0.5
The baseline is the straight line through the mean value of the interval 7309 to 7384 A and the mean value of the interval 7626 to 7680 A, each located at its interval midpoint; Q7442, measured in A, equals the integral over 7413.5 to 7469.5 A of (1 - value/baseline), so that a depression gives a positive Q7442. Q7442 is -1.8 A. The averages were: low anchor 22.8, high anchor 21.5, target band 23.1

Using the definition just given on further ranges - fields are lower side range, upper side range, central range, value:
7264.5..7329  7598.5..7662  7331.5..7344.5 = -0.4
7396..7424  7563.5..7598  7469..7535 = 1.8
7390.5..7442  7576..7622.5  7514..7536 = 1.4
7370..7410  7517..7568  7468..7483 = -0.7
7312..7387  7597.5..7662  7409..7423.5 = -1.0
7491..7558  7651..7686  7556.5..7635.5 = -4.9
